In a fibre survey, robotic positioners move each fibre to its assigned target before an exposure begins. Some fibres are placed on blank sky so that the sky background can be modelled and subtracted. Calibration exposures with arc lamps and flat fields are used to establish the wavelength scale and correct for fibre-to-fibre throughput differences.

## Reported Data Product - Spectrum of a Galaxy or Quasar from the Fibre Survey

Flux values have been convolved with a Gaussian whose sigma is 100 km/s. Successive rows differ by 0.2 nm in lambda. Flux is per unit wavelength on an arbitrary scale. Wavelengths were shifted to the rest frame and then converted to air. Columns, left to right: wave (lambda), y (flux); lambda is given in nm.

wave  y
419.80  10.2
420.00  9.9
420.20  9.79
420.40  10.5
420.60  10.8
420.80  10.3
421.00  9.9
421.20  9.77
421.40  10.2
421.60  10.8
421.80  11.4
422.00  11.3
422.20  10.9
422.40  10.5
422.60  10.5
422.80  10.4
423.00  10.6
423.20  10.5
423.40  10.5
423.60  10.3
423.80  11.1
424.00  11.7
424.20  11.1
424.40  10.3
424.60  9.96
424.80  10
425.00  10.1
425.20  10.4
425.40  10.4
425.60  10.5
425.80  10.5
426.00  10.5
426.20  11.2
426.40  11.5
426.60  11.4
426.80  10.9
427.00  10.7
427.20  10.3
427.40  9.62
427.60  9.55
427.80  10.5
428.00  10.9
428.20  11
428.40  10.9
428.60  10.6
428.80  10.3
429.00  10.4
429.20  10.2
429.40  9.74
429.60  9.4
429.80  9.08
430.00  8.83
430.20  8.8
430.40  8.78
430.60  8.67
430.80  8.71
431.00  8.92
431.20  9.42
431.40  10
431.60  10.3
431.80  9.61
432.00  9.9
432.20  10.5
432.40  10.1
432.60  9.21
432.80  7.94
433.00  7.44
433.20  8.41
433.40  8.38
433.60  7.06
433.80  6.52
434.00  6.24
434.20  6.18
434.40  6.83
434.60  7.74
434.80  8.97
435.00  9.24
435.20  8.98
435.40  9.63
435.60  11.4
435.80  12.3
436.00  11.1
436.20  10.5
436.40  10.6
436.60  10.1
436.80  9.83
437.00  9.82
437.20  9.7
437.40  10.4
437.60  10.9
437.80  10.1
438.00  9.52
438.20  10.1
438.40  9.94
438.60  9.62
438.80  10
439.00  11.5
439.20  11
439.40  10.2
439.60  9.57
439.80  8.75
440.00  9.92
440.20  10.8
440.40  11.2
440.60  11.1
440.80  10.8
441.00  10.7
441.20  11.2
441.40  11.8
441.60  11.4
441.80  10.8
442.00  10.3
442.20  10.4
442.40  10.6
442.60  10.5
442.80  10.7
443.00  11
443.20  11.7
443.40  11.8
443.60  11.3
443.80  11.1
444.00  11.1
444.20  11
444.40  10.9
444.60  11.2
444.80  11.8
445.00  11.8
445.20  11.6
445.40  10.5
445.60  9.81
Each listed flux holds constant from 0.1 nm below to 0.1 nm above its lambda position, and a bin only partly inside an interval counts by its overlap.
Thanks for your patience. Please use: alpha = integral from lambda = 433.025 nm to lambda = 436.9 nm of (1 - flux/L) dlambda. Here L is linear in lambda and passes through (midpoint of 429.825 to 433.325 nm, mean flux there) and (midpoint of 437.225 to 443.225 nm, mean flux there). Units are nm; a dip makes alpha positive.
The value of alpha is 0.315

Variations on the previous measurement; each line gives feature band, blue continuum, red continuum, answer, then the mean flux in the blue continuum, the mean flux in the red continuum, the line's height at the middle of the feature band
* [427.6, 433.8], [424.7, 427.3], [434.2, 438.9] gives 0.519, 10.6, 9.8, 10.3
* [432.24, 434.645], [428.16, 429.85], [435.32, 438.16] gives 0.601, 10.2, 10.4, 10.3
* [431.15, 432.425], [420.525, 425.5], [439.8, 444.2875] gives 0.087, 10.5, 10.9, 10.7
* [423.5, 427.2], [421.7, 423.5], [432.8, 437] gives -0.134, 10.7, 8.87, 10.3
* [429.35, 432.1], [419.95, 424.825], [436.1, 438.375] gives 0.272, 10.5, 10.1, 10.3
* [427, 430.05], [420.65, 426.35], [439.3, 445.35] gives 0.151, 10.6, 10.9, 10.7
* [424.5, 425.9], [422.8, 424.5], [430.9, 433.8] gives 0.022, 10.7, 9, 10.4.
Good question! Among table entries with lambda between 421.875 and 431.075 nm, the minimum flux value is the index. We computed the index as 8.67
